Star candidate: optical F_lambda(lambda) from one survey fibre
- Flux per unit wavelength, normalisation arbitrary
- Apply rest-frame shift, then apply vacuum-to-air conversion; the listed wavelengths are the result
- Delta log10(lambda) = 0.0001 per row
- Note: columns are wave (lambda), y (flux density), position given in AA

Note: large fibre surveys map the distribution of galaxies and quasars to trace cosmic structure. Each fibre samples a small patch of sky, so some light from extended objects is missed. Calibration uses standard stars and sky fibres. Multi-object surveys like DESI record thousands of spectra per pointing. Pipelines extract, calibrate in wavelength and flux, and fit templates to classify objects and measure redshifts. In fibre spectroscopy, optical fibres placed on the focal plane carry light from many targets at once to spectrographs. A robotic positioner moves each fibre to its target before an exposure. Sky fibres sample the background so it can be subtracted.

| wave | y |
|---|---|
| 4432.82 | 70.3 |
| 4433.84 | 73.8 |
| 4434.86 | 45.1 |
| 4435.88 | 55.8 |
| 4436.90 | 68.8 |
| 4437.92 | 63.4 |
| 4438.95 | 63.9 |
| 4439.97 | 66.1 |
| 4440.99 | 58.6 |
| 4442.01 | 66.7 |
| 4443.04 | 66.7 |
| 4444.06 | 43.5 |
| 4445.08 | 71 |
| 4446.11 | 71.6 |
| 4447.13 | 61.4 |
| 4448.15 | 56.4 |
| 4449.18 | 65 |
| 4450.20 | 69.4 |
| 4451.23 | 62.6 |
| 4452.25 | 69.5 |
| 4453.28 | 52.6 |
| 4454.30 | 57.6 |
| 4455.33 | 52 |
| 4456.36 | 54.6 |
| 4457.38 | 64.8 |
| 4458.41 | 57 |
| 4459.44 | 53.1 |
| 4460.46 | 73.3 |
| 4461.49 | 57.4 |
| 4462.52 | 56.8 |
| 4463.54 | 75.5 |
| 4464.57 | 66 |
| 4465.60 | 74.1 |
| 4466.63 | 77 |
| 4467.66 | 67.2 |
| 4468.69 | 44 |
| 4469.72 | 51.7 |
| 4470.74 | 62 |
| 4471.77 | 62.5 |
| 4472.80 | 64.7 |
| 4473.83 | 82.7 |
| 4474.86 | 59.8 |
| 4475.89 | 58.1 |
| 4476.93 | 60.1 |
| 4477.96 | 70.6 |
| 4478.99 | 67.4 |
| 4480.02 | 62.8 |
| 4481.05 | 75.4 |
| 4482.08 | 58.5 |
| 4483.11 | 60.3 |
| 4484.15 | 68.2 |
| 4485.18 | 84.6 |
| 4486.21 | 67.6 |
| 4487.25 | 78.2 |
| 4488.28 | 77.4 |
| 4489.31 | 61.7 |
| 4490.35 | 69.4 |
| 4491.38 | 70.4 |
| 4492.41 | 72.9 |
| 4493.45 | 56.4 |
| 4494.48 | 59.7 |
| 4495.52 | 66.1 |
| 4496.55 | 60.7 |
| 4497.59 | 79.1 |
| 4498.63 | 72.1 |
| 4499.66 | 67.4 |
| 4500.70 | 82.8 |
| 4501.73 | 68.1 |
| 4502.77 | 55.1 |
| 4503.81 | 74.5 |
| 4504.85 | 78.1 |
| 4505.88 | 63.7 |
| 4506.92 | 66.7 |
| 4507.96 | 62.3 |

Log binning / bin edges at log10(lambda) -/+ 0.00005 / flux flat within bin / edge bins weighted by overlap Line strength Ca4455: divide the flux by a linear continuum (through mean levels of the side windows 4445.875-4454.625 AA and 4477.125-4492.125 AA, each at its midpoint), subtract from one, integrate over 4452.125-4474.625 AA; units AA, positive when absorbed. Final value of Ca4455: 1.0 AA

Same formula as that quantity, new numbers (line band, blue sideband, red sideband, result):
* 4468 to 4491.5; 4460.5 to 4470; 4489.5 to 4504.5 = 0.0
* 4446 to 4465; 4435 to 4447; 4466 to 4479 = 0.4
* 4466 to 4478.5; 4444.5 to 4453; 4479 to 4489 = 0.9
